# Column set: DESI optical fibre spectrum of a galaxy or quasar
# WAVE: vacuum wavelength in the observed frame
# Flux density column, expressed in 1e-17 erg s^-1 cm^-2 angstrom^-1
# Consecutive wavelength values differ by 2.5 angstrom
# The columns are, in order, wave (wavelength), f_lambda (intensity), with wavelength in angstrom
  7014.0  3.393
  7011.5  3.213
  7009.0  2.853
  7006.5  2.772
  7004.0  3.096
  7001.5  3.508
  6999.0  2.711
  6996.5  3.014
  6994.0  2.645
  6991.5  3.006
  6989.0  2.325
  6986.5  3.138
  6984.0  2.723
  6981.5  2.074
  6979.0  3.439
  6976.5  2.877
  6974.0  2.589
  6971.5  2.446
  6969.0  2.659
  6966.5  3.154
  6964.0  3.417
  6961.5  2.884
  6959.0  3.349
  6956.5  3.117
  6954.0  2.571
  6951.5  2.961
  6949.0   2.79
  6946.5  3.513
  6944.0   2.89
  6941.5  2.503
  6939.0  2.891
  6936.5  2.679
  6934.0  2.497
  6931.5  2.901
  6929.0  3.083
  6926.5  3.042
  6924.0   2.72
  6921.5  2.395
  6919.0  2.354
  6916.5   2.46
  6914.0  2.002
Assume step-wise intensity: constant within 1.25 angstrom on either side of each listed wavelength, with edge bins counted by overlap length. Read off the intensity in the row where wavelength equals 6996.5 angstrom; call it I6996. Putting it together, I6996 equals 3.014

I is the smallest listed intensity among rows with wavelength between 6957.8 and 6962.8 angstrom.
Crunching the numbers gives 2.884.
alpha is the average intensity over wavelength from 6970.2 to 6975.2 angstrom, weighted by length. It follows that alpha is 2.52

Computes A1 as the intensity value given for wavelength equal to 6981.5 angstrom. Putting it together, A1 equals 2.074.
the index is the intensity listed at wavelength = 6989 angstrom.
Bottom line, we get 2.325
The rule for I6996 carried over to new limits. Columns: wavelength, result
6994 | 2.645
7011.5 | 3.213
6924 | 2.72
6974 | 2.589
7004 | 3.096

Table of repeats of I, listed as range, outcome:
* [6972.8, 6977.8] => 2.589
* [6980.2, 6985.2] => 2.074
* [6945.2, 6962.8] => 2.571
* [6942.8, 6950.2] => 2.79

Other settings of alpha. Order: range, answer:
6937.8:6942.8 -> 2.7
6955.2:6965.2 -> 3.19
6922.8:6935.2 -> 2.85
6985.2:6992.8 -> 2.82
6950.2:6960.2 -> 3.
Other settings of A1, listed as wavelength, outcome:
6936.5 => 2.679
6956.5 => 3.117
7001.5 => 3.508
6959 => 3.349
